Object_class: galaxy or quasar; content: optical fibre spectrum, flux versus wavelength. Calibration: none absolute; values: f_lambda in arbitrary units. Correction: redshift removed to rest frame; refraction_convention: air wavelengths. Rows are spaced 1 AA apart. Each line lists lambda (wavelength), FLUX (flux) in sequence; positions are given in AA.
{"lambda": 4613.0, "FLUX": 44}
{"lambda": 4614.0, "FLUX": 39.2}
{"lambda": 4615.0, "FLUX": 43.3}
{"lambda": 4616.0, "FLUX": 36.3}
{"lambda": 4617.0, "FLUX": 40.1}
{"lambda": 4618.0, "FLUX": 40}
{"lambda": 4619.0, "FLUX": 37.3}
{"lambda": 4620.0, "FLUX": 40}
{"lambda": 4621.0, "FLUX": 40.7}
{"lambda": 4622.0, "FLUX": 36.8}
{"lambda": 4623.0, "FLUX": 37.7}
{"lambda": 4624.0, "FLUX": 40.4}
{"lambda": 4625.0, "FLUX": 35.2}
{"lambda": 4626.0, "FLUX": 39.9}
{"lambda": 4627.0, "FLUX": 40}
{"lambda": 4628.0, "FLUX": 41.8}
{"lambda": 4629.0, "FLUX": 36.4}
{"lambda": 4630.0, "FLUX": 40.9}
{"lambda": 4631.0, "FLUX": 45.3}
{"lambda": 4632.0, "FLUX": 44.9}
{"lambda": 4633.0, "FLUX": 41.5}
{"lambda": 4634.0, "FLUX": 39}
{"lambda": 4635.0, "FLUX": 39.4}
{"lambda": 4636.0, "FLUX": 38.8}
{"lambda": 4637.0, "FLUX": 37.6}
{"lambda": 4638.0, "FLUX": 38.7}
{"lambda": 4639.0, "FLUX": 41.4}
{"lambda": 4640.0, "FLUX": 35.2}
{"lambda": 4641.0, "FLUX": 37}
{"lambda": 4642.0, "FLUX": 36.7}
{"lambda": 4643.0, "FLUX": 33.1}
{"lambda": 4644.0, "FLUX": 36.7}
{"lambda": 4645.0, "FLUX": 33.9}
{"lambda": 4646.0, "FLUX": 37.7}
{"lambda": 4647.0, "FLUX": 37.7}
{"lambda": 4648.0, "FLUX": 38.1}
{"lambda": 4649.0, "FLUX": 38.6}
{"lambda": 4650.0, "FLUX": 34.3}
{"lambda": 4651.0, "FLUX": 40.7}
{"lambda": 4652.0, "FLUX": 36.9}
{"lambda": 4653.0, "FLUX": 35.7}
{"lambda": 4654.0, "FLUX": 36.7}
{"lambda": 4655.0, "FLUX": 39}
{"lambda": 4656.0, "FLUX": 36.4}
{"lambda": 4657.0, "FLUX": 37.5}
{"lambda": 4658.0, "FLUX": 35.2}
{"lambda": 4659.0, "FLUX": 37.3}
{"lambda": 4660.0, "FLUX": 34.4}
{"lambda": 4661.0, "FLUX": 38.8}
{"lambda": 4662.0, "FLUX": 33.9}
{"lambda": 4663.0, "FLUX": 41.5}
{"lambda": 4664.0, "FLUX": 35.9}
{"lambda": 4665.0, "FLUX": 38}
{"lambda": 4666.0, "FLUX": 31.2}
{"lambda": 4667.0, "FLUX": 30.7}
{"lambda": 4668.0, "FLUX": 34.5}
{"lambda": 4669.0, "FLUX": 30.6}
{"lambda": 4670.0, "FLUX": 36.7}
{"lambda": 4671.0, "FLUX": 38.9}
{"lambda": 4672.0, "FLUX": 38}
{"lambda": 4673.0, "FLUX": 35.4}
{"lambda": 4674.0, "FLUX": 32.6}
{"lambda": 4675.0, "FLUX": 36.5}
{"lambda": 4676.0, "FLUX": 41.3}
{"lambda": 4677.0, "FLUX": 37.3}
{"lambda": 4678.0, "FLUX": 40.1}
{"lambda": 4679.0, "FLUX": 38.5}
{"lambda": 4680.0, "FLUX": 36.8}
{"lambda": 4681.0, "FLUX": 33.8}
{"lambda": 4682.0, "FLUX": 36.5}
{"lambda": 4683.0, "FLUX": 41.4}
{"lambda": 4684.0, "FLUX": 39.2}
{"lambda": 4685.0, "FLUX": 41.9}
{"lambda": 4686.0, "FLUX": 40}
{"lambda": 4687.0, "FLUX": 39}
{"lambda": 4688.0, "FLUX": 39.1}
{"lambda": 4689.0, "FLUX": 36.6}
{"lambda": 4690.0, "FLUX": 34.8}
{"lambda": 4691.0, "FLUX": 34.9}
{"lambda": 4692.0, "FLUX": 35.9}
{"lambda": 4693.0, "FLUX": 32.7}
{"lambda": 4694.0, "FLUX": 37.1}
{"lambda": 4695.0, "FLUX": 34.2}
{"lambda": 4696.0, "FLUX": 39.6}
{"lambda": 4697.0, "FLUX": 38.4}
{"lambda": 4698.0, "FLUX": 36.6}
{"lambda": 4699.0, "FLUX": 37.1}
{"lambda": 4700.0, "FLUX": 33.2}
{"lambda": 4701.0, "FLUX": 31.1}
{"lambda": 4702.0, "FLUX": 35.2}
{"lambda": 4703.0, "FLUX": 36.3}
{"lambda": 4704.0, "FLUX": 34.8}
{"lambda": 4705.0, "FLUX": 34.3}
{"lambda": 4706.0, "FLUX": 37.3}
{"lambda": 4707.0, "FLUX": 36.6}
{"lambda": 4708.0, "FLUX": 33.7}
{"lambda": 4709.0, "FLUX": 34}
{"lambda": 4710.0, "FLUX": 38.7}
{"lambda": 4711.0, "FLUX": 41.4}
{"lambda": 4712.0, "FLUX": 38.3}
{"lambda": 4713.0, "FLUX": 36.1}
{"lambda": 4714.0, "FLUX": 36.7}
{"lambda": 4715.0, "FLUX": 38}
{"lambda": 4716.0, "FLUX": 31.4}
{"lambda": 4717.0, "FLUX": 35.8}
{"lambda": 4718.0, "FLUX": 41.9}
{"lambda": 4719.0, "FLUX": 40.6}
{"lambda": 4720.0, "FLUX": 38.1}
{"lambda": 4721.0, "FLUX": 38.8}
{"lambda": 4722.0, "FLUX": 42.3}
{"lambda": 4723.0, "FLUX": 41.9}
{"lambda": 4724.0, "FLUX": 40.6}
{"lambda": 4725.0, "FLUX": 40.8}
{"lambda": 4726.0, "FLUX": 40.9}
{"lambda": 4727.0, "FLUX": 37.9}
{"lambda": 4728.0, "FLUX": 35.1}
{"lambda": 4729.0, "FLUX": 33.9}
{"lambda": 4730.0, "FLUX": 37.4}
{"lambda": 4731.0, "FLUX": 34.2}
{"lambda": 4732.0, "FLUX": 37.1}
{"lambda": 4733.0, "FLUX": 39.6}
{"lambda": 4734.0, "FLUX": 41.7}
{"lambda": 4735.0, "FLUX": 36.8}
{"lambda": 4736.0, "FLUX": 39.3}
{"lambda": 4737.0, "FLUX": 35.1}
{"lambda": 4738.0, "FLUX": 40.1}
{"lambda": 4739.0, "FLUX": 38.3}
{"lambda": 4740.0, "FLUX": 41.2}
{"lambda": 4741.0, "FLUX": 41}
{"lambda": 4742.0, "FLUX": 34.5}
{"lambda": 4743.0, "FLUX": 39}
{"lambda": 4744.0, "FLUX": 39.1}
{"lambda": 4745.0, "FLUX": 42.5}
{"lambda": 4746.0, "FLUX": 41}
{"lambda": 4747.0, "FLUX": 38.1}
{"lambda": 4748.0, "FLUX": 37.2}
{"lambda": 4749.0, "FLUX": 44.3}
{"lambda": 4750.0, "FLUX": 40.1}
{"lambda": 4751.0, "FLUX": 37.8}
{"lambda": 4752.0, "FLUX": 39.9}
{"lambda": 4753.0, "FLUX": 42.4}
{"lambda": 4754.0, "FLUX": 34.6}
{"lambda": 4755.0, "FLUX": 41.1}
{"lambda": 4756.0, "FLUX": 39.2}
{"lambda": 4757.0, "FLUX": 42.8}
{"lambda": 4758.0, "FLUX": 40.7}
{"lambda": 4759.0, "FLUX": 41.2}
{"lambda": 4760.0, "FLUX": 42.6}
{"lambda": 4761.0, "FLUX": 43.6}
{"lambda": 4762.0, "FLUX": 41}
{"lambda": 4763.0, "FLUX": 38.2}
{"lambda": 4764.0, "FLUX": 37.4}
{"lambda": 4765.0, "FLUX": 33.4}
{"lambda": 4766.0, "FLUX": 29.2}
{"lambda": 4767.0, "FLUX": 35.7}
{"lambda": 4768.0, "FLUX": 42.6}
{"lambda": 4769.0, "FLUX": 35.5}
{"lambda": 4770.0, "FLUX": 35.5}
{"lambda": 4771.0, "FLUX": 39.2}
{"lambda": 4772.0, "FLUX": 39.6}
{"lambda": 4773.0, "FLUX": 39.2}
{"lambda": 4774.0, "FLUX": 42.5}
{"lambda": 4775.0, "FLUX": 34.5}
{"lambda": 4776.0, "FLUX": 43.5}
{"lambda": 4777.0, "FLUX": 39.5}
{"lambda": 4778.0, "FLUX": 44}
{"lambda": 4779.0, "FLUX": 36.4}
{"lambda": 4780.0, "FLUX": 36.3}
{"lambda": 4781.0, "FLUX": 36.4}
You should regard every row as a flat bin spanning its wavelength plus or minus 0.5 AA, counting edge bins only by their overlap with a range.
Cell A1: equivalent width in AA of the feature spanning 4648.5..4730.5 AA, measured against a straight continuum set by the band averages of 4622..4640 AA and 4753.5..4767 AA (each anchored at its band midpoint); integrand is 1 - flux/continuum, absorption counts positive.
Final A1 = 4.8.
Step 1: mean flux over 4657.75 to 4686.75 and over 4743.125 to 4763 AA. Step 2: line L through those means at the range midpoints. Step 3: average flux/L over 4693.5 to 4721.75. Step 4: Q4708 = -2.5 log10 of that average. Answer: 0.05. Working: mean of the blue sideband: 36.8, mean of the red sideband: 40.4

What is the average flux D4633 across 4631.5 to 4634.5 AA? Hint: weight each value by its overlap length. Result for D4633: 41.8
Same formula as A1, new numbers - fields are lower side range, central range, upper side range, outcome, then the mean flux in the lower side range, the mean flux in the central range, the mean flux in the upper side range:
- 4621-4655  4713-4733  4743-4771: 0.4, 38.4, 38.1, 39.1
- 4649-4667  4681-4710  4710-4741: 0.9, 36.6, 36.5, 38.4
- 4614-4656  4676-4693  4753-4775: 0.4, 38.6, 37.8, 38.8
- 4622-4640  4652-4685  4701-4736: 1.8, 39.7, 36.7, 37.5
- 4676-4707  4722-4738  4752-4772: -0.2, 36.9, 38.3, 38.8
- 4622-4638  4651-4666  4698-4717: 0.6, 39.8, 36.9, 35.8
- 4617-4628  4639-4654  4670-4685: 0.7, 39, 36.8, 37.7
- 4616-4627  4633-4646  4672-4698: 0.3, 38.8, 37.5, 37.3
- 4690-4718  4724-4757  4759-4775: -1.4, 36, 38.9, 38.3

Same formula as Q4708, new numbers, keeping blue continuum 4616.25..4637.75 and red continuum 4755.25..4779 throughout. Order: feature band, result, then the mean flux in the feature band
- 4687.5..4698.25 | 0.09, 36.3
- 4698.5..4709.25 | 0.13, 34.9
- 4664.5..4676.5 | 0.12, 35.4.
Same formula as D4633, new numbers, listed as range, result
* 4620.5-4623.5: 38.4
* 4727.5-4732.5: 35.5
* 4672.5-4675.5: 34.8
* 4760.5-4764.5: 40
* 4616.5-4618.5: 40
